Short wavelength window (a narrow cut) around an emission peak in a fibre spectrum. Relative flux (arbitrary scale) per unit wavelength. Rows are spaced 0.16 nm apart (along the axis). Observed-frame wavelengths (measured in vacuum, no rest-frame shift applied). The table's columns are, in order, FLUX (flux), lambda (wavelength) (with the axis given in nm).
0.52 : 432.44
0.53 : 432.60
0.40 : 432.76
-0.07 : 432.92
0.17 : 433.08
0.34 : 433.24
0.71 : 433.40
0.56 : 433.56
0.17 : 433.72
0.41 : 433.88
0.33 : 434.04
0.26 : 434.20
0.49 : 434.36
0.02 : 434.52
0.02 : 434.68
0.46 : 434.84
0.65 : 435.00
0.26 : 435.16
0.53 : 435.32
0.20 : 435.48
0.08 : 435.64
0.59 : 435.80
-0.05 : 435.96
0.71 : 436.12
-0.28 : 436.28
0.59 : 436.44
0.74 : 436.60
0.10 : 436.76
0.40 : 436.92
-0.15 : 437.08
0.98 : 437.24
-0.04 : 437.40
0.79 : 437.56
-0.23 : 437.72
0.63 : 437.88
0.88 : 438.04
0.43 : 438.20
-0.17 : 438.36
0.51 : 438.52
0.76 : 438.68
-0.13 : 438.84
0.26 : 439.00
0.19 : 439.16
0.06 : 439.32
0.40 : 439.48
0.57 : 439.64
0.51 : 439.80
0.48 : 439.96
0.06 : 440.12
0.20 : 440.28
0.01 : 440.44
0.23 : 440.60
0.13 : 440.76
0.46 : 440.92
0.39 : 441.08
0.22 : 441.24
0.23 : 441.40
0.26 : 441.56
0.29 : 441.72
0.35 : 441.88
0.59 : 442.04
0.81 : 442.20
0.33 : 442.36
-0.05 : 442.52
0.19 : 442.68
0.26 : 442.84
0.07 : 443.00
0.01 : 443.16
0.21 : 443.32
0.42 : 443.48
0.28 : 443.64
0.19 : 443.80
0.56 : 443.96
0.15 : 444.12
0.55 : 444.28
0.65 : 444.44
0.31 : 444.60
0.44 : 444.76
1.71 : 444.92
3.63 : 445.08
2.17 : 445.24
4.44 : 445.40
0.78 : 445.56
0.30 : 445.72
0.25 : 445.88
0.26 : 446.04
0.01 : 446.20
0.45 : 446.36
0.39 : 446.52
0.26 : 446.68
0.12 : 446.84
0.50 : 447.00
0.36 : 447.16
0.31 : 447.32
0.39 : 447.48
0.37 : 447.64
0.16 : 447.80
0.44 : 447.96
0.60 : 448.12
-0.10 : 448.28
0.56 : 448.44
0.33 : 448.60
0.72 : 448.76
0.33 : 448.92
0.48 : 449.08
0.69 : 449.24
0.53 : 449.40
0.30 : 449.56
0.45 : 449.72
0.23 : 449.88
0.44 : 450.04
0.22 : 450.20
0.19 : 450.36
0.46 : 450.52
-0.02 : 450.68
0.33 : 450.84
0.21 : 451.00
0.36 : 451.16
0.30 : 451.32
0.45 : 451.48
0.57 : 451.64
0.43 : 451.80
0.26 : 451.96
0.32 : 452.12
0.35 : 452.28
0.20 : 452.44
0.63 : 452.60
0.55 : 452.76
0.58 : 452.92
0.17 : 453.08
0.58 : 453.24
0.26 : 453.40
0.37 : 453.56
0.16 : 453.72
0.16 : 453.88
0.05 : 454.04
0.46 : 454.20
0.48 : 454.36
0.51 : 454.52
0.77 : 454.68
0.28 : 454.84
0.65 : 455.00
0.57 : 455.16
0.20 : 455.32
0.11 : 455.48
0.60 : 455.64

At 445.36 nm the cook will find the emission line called [O II] 3727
